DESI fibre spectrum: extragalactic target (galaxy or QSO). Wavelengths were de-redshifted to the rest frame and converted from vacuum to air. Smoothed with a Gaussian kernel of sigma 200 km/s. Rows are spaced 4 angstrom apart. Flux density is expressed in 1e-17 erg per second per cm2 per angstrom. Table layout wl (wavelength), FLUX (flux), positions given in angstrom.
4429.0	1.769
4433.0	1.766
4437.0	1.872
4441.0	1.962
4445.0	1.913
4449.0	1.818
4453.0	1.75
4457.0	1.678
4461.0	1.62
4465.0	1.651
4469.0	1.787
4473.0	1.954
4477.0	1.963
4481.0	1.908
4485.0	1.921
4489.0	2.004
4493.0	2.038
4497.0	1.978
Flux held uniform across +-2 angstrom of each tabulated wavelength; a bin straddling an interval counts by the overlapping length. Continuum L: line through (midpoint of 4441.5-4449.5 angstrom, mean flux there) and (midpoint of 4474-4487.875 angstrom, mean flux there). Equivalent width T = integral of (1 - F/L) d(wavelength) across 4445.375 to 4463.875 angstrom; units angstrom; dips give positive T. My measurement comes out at 1.7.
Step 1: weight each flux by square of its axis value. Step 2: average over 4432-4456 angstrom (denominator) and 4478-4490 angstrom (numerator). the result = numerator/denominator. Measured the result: 1.07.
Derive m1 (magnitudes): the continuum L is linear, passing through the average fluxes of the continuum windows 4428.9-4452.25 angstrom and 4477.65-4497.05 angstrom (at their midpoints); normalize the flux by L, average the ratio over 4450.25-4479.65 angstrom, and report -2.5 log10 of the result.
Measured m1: 0.08 mag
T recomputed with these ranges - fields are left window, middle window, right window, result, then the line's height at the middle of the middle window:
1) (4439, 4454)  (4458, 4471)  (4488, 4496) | 1.6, 1.93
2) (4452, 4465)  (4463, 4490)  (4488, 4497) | -0.4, 1.85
